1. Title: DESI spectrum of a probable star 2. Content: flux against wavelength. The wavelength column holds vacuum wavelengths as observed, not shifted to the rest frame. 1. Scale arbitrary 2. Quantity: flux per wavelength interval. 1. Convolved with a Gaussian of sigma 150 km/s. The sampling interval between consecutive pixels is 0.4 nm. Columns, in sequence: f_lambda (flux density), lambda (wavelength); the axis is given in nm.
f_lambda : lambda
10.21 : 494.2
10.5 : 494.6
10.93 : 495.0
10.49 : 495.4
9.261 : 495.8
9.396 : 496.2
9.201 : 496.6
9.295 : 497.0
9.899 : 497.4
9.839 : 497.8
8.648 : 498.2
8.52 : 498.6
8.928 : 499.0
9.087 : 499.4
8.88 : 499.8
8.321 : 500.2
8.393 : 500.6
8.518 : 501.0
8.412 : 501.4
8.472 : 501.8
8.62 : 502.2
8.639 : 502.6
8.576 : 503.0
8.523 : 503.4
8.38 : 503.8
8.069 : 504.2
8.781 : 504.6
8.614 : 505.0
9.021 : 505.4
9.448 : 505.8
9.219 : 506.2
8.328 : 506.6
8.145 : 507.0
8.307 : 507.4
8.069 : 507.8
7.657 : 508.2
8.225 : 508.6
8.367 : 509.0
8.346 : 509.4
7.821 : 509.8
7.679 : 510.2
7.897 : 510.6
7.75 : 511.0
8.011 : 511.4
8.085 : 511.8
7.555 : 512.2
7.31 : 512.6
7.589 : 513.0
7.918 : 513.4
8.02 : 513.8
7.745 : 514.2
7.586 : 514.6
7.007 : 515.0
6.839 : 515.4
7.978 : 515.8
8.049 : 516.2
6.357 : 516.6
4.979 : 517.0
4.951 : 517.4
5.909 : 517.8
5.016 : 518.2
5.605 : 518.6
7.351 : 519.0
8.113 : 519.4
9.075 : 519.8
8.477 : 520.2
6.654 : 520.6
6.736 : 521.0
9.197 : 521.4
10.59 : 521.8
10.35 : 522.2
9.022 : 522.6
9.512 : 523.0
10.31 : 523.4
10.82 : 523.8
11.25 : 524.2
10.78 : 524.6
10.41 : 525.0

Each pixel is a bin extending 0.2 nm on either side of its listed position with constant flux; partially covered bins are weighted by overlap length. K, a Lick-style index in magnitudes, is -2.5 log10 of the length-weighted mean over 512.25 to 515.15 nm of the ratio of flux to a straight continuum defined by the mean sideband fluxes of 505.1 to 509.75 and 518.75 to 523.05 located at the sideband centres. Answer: 0.122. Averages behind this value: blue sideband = 8.45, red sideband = 8.58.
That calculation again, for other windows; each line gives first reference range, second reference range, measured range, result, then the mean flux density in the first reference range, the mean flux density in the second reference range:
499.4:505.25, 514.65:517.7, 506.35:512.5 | -0.064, 8.54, 6.62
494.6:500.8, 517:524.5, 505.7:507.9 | 0.039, 9.31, 8.22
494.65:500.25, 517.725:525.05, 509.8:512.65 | 0.157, 9.39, 8.71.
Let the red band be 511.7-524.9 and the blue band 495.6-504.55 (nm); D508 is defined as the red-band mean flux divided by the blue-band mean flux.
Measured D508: 0.91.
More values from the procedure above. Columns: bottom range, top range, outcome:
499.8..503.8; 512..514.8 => 0.90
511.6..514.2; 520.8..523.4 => 1.20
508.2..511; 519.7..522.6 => 1.09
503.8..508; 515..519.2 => 0.74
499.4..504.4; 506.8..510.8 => 0.95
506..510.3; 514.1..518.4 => 0.80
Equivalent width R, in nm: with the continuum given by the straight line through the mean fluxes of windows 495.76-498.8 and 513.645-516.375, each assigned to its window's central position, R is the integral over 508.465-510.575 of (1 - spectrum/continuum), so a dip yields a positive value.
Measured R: 0.01 nm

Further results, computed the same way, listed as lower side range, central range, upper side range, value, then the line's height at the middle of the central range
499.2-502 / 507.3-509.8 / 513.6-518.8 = -0.181 nm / 7.58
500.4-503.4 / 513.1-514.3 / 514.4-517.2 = -0.113 nm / 7.2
